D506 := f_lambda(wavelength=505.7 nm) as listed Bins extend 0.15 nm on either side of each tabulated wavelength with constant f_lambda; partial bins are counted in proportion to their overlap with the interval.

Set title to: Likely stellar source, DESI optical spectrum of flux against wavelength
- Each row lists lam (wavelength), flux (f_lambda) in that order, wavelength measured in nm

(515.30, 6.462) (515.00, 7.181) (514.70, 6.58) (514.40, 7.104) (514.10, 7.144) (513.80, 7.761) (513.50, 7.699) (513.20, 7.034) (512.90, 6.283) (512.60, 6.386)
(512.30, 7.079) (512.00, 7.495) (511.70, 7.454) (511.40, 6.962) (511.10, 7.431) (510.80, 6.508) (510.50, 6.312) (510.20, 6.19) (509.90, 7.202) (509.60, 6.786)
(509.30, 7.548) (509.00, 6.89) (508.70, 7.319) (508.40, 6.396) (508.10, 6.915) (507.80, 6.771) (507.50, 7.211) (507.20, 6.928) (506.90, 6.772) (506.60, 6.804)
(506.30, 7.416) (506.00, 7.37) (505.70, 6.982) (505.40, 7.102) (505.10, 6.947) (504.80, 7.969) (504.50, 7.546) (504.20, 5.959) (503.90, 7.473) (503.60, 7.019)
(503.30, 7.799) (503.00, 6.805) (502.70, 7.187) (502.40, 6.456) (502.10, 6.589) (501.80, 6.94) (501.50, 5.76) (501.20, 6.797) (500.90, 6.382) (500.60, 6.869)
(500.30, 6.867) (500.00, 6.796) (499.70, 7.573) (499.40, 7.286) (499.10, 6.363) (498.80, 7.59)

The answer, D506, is 6.982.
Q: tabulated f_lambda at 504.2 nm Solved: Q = 5.959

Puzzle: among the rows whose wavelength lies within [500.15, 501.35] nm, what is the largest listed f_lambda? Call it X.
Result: 6.869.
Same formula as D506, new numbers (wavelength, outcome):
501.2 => 6.797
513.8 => 7.761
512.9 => 6.283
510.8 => 6.508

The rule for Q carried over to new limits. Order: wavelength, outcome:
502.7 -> 7.187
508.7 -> 7.319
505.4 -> 7.102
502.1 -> 6.589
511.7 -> 7.454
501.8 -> 6.94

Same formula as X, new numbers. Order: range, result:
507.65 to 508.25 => 6.915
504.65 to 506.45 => 7.969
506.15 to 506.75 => 7.416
